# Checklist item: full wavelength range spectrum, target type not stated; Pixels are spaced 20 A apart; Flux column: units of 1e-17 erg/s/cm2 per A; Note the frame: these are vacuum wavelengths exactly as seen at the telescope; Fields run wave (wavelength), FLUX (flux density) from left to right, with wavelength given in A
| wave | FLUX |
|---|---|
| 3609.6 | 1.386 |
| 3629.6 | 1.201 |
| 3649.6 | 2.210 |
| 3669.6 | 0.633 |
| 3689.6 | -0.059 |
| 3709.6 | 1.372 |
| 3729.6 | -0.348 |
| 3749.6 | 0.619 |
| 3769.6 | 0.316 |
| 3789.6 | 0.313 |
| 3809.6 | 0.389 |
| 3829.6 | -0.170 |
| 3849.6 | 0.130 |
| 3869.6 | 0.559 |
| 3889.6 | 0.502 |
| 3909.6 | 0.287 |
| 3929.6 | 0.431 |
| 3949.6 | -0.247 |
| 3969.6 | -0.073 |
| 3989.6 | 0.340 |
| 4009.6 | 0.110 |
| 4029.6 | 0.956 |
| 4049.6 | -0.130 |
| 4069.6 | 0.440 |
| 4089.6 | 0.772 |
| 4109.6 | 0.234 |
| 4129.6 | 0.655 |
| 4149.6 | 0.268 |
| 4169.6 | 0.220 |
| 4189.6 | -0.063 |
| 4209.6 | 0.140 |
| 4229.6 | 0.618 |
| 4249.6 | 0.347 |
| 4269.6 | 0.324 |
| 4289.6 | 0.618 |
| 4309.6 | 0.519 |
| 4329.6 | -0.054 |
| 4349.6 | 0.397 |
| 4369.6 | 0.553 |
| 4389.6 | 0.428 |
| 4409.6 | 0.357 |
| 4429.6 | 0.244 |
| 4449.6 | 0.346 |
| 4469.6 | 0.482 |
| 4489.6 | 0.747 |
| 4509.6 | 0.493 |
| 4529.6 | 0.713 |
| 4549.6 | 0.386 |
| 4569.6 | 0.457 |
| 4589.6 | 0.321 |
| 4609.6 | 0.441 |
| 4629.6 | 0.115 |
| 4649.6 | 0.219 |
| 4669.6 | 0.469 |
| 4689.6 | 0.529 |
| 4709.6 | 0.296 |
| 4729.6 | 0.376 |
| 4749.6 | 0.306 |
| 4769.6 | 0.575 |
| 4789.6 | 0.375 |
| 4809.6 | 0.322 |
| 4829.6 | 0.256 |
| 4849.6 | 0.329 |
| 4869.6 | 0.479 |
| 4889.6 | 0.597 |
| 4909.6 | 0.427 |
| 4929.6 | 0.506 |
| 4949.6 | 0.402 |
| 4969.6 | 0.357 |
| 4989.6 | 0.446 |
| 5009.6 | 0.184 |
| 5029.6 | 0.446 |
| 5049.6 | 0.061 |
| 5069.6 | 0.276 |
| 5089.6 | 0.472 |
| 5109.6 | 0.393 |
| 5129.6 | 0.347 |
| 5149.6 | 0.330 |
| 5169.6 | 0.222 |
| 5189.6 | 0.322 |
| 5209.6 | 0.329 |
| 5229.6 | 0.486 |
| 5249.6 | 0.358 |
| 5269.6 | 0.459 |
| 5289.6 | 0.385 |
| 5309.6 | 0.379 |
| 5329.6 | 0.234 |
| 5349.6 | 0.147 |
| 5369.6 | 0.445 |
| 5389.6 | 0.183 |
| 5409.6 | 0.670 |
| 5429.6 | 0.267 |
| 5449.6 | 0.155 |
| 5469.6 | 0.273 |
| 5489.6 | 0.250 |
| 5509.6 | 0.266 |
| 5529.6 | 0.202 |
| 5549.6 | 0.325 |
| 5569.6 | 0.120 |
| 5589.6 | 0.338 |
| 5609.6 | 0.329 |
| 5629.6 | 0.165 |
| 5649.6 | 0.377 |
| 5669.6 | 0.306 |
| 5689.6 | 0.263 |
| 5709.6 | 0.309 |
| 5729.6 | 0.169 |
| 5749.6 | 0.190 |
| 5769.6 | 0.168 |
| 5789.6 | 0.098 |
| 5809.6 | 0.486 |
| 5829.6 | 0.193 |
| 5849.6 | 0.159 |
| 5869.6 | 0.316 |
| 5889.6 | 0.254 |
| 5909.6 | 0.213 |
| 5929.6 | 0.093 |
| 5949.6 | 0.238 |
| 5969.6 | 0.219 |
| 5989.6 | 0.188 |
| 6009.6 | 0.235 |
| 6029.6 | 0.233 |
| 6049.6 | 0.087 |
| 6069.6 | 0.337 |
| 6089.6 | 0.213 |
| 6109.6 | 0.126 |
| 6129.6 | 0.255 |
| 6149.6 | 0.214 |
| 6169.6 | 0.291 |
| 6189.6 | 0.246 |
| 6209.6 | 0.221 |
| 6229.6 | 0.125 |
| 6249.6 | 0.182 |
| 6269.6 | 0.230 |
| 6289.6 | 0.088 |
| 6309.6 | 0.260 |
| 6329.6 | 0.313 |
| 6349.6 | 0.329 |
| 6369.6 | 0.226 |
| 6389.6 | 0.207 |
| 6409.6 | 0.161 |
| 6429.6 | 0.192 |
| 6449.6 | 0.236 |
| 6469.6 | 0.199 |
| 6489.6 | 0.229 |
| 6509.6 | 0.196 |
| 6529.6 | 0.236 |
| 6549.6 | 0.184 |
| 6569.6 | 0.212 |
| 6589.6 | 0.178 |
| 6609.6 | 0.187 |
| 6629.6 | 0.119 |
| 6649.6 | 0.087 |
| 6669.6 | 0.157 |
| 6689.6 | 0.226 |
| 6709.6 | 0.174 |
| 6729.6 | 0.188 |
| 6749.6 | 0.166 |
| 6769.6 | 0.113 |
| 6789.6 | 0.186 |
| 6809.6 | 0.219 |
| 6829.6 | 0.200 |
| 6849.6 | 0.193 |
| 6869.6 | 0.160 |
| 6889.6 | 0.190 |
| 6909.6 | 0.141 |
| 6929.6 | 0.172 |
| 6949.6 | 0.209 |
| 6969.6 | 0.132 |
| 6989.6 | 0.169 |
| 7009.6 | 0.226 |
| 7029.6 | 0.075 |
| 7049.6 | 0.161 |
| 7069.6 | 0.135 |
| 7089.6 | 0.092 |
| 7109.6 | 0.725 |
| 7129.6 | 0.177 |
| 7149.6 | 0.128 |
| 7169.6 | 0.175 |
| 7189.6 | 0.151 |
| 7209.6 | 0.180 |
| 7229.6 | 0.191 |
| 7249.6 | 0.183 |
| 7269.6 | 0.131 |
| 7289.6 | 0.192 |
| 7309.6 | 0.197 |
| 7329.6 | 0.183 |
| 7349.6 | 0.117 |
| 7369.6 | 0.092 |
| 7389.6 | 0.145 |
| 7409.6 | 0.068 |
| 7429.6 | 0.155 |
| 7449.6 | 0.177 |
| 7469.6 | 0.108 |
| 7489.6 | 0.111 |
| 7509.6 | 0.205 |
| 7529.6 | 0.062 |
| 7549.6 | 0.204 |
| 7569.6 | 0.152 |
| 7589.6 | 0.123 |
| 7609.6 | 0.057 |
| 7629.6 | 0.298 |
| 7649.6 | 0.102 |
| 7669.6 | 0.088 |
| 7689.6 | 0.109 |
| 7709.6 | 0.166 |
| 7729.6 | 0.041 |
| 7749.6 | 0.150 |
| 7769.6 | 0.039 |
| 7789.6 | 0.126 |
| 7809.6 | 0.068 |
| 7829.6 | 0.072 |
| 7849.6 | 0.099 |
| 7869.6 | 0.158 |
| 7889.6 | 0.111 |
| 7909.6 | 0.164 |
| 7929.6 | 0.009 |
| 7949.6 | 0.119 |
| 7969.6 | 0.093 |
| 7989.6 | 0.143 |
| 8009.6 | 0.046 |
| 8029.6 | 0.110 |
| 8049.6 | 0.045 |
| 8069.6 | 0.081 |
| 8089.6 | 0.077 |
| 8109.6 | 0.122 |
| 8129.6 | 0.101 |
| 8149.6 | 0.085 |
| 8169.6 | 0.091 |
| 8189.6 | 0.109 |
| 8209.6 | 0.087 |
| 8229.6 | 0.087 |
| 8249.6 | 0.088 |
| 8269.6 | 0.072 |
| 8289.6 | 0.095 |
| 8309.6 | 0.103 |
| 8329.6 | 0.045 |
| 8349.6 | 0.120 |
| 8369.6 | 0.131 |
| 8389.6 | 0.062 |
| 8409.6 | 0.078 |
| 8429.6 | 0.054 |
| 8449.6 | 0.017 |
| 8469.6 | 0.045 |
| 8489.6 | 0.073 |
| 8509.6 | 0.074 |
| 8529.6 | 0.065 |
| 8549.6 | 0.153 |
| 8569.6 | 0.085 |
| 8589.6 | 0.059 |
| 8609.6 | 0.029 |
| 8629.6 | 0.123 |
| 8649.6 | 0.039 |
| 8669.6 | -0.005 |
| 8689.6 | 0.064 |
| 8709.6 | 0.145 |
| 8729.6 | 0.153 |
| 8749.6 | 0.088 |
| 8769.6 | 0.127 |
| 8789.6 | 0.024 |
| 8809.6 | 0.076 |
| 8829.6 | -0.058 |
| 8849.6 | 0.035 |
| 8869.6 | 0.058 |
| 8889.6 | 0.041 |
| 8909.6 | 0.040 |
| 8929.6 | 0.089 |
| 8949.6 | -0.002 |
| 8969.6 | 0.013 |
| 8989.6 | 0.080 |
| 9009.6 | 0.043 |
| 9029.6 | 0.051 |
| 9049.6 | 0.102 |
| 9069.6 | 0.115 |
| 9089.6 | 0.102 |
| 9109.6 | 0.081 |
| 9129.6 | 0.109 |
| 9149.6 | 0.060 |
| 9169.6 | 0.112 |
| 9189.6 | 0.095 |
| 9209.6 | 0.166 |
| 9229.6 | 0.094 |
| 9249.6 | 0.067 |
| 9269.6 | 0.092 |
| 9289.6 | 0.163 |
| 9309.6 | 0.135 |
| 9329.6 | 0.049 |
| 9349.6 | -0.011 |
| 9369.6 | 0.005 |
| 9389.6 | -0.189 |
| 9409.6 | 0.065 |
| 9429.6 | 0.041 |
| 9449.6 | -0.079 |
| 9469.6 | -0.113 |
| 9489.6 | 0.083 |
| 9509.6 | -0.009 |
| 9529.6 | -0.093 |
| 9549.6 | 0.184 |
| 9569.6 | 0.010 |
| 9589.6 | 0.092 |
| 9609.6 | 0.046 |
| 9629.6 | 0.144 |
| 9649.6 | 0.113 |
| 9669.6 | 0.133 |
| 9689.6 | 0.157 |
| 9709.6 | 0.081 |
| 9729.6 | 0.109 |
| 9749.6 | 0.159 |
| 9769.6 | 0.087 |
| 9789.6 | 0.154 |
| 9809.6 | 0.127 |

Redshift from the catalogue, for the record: 0.082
